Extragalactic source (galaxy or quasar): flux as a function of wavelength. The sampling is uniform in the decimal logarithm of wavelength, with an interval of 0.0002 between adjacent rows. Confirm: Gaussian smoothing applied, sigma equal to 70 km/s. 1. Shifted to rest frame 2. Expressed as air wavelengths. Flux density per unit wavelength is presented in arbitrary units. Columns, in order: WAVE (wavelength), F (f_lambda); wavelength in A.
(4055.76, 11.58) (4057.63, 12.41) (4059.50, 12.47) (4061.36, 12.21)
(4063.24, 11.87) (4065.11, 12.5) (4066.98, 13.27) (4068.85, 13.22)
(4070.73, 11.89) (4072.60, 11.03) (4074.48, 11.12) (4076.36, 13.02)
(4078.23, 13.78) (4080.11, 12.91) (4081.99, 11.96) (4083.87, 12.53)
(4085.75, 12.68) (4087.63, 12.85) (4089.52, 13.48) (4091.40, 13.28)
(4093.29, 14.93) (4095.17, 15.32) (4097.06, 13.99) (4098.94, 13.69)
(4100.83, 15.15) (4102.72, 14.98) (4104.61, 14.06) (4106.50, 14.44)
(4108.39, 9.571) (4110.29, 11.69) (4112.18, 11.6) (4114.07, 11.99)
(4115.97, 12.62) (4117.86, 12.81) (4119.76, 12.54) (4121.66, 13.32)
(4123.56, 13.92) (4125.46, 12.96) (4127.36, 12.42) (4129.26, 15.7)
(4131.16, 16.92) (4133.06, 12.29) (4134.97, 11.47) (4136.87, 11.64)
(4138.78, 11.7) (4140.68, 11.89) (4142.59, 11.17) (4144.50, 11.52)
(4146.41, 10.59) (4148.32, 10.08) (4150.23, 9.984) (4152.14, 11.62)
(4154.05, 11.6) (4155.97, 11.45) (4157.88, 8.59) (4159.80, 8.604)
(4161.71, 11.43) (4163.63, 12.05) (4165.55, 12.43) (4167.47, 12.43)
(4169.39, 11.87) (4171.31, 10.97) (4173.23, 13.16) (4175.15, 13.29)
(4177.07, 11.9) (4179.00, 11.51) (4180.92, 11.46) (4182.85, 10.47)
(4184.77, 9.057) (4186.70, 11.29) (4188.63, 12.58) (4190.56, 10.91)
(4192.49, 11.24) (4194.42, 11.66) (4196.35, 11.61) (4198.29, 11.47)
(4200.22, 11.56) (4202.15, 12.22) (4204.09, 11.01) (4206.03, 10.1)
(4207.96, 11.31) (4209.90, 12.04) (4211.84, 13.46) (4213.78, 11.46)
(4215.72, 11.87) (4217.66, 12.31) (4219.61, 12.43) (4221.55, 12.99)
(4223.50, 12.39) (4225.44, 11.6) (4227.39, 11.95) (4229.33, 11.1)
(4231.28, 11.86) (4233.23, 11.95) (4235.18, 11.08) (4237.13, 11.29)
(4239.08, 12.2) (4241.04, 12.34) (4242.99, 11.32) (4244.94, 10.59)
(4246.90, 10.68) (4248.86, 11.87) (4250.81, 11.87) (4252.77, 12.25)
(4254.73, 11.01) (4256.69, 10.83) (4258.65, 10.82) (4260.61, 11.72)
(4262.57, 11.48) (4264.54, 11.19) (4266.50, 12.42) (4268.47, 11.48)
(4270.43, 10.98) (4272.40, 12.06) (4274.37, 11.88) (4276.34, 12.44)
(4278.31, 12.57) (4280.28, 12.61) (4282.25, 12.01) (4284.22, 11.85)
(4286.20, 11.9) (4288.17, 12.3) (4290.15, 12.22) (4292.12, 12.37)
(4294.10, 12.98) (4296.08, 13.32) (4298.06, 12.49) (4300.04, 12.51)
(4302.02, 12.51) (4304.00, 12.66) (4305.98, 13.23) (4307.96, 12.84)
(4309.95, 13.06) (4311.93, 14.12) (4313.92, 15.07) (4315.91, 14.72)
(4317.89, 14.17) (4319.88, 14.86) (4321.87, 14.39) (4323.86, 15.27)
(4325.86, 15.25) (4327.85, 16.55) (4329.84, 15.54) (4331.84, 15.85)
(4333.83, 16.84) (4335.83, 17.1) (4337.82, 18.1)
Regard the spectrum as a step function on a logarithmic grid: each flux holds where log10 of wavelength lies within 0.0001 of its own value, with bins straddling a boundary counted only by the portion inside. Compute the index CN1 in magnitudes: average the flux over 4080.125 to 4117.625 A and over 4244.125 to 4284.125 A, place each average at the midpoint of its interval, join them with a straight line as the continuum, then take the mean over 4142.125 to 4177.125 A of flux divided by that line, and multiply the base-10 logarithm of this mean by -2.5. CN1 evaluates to 0.12 mag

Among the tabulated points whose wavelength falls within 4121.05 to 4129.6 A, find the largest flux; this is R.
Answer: 15.7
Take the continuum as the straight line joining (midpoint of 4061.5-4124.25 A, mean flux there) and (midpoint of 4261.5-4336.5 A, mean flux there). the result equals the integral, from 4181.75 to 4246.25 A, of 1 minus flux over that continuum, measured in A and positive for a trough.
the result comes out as 7.8 A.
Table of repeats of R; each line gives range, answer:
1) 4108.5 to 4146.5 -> 16.92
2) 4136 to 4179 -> 13.29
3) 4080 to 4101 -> 15.32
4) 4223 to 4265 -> 12.39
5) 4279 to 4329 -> 16.55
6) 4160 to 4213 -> 13.46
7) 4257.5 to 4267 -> 12.42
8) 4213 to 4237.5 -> 12.99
